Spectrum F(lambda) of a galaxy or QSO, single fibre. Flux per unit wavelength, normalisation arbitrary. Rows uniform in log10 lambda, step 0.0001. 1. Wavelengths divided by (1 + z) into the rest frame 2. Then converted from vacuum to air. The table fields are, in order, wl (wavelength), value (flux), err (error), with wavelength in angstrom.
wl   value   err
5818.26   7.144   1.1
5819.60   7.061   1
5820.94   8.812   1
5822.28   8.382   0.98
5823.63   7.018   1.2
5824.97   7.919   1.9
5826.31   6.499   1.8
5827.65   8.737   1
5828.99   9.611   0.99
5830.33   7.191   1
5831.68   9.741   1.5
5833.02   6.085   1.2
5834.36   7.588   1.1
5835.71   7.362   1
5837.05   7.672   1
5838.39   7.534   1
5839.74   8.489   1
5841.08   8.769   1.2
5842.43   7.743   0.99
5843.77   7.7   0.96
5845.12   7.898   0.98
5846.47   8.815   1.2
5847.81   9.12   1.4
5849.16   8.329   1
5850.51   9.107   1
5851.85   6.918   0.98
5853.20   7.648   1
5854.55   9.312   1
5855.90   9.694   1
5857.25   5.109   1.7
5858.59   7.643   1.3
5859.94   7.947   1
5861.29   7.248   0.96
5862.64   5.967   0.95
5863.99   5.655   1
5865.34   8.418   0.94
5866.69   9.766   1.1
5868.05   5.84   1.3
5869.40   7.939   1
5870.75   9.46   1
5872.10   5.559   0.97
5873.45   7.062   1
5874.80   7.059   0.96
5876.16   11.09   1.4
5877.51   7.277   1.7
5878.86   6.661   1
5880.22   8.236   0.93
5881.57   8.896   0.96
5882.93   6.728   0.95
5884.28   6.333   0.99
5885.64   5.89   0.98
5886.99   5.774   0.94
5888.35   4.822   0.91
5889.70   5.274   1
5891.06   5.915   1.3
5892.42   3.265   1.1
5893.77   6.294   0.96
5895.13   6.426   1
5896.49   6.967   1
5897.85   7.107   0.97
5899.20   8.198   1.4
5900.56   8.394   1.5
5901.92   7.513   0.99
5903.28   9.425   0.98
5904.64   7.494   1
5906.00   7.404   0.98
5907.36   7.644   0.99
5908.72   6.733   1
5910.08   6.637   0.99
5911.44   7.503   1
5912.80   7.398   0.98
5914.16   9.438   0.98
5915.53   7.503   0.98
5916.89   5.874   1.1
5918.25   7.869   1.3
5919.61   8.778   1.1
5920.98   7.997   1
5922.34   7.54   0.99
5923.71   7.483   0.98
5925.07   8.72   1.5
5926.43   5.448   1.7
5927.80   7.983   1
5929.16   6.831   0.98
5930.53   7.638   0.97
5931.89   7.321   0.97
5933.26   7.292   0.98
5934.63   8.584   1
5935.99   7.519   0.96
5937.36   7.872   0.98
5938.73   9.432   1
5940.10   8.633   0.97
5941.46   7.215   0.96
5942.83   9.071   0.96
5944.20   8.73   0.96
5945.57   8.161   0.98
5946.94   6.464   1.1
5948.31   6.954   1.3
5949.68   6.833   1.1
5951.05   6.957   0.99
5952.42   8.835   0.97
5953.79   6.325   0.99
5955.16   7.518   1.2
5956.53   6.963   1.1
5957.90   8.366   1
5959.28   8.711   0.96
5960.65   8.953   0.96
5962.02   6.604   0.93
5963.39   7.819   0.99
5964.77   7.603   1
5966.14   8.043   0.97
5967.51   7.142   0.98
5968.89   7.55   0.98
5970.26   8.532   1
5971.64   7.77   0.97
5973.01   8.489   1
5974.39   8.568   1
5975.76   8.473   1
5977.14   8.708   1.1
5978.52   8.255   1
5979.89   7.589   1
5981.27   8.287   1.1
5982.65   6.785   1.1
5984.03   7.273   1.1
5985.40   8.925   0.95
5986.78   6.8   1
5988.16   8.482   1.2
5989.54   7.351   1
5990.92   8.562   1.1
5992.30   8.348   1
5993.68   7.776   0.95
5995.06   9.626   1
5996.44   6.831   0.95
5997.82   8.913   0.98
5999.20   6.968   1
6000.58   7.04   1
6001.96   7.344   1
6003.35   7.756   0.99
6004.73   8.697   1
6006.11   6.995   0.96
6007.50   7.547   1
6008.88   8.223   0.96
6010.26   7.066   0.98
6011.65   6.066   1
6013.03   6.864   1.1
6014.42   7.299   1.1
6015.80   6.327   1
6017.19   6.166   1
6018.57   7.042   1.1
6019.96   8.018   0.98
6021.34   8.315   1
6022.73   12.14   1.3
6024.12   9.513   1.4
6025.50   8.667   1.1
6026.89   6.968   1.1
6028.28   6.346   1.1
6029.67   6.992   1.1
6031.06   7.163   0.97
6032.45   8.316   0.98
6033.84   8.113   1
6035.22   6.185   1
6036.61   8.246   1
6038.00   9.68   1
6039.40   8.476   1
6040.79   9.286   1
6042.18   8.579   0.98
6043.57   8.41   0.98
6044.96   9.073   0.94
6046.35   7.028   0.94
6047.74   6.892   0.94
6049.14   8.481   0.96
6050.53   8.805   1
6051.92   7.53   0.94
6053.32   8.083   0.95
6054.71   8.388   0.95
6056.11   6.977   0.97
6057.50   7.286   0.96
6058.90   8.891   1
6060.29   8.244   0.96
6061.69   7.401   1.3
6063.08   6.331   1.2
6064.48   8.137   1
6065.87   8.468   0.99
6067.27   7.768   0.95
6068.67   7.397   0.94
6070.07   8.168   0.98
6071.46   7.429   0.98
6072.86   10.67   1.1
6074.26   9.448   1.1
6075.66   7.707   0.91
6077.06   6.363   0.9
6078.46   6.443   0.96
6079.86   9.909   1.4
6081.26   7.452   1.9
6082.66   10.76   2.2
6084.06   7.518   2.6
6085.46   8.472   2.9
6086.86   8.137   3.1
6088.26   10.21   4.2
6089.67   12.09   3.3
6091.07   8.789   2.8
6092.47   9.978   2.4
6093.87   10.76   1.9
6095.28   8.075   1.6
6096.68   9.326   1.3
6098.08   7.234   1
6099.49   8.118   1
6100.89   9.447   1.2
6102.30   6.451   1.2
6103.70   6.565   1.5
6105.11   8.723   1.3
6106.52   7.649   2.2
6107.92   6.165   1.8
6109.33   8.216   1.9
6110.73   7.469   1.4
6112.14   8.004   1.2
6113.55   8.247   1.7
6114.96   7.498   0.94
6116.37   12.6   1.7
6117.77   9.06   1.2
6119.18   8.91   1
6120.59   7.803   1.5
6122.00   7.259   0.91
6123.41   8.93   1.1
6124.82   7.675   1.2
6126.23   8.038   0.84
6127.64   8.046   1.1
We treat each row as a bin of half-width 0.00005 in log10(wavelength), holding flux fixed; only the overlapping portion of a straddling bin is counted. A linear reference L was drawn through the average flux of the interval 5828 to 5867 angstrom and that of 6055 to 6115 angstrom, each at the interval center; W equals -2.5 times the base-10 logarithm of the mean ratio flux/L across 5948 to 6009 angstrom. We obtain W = 0.04 mag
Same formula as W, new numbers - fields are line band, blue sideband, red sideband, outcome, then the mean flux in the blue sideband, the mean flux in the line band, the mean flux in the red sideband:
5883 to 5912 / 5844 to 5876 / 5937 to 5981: 0.17 mag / 7.77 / 6.71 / 7.91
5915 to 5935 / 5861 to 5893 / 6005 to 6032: -0.05 mag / 6.93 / 7.51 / 7.59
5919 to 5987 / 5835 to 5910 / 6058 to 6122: 0.00 mag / 7.42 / 7.81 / 8.4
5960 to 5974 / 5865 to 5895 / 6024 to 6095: -0.04 mag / 6.95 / 7.86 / 8.27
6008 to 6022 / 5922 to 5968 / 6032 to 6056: 0.13 mag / 7.7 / 7.15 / 8.18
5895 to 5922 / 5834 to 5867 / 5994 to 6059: 0.03 mag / 7.88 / 7.64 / 7.85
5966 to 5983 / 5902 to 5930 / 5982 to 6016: -0.06 mag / 7.58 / 8.04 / 7.61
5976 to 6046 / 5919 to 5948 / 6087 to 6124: 0.04 mag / 7.83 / 7.89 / 8.59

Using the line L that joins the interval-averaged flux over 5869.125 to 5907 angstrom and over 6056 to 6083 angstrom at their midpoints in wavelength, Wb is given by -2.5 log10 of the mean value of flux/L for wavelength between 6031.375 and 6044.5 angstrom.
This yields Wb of -0.062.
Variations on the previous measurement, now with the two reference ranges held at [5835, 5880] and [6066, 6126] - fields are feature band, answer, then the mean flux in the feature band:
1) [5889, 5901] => 0.23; 6.39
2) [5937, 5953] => 0.02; 7.92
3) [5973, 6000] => 0.02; 8.04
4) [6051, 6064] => 0.09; 7.71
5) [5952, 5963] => 0.04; 7.76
